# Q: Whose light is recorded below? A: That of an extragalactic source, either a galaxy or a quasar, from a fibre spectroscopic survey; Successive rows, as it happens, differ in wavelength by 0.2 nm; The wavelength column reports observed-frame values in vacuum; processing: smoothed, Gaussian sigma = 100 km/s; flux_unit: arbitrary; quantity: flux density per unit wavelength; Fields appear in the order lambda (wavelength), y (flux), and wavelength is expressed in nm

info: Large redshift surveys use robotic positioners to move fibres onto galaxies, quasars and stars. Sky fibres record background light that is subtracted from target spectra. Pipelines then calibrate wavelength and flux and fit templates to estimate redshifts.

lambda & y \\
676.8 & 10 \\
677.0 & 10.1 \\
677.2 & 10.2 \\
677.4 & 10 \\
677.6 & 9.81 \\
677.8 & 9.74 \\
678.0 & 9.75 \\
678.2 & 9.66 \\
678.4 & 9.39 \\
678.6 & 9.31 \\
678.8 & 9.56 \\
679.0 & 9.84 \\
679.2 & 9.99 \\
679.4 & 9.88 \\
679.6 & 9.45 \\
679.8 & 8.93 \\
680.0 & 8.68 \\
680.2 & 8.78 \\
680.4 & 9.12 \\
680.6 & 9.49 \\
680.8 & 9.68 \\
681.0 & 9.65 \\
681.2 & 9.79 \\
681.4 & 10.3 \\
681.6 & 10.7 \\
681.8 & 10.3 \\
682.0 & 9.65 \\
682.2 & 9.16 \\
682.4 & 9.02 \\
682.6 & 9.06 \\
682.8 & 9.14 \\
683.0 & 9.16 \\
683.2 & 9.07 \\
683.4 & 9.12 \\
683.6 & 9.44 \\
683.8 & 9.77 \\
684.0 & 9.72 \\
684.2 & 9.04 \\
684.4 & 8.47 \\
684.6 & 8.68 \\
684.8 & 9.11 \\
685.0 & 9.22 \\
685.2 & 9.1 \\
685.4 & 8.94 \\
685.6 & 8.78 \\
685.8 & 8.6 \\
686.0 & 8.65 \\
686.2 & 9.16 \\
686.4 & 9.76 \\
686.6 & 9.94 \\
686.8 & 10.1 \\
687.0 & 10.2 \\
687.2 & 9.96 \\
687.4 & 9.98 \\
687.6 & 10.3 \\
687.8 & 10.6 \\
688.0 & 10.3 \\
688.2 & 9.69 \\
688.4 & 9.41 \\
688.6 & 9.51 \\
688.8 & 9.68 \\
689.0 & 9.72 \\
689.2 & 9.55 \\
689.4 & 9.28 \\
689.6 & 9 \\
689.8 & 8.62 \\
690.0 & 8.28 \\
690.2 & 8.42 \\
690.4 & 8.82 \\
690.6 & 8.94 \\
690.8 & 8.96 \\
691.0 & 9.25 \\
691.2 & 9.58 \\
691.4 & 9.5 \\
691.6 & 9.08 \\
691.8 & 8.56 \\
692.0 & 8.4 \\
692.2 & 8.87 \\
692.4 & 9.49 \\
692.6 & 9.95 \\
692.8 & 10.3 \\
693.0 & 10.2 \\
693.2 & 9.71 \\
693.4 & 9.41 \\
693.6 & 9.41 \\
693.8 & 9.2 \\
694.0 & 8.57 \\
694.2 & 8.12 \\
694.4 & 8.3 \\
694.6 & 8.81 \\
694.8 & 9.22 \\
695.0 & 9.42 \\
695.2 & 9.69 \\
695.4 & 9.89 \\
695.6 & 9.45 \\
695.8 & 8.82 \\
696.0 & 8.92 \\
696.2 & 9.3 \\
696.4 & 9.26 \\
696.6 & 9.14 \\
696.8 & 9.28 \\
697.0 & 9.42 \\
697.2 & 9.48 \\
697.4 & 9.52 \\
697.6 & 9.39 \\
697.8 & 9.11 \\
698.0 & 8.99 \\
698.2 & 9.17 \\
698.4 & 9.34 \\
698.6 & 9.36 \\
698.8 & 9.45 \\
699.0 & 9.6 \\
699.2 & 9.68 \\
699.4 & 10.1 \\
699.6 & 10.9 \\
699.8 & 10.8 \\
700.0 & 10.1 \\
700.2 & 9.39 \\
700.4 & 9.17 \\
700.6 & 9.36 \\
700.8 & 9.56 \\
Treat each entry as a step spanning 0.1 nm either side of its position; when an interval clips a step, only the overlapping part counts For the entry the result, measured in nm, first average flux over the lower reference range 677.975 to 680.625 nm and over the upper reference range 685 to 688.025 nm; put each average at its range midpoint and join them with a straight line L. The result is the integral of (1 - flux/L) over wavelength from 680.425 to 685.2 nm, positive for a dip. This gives 0.04 nm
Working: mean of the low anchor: 9.4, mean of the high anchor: 9.59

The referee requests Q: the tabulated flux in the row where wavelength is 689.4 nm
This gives 9.28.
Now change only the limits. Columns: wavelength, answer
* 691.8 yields 8.56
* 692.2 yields 8.87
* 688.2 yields 9.69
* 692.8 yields 10.3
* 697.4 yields 9.52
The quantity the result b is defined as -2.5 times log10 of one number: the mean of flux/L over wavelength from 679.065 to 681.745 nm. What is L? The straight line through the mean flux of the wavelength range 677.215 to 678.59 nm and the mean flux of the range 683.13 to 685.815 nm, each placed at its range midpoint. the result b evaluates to -0.01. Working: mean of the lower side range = 9.73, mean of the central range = 9.59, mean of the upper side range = 9.09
